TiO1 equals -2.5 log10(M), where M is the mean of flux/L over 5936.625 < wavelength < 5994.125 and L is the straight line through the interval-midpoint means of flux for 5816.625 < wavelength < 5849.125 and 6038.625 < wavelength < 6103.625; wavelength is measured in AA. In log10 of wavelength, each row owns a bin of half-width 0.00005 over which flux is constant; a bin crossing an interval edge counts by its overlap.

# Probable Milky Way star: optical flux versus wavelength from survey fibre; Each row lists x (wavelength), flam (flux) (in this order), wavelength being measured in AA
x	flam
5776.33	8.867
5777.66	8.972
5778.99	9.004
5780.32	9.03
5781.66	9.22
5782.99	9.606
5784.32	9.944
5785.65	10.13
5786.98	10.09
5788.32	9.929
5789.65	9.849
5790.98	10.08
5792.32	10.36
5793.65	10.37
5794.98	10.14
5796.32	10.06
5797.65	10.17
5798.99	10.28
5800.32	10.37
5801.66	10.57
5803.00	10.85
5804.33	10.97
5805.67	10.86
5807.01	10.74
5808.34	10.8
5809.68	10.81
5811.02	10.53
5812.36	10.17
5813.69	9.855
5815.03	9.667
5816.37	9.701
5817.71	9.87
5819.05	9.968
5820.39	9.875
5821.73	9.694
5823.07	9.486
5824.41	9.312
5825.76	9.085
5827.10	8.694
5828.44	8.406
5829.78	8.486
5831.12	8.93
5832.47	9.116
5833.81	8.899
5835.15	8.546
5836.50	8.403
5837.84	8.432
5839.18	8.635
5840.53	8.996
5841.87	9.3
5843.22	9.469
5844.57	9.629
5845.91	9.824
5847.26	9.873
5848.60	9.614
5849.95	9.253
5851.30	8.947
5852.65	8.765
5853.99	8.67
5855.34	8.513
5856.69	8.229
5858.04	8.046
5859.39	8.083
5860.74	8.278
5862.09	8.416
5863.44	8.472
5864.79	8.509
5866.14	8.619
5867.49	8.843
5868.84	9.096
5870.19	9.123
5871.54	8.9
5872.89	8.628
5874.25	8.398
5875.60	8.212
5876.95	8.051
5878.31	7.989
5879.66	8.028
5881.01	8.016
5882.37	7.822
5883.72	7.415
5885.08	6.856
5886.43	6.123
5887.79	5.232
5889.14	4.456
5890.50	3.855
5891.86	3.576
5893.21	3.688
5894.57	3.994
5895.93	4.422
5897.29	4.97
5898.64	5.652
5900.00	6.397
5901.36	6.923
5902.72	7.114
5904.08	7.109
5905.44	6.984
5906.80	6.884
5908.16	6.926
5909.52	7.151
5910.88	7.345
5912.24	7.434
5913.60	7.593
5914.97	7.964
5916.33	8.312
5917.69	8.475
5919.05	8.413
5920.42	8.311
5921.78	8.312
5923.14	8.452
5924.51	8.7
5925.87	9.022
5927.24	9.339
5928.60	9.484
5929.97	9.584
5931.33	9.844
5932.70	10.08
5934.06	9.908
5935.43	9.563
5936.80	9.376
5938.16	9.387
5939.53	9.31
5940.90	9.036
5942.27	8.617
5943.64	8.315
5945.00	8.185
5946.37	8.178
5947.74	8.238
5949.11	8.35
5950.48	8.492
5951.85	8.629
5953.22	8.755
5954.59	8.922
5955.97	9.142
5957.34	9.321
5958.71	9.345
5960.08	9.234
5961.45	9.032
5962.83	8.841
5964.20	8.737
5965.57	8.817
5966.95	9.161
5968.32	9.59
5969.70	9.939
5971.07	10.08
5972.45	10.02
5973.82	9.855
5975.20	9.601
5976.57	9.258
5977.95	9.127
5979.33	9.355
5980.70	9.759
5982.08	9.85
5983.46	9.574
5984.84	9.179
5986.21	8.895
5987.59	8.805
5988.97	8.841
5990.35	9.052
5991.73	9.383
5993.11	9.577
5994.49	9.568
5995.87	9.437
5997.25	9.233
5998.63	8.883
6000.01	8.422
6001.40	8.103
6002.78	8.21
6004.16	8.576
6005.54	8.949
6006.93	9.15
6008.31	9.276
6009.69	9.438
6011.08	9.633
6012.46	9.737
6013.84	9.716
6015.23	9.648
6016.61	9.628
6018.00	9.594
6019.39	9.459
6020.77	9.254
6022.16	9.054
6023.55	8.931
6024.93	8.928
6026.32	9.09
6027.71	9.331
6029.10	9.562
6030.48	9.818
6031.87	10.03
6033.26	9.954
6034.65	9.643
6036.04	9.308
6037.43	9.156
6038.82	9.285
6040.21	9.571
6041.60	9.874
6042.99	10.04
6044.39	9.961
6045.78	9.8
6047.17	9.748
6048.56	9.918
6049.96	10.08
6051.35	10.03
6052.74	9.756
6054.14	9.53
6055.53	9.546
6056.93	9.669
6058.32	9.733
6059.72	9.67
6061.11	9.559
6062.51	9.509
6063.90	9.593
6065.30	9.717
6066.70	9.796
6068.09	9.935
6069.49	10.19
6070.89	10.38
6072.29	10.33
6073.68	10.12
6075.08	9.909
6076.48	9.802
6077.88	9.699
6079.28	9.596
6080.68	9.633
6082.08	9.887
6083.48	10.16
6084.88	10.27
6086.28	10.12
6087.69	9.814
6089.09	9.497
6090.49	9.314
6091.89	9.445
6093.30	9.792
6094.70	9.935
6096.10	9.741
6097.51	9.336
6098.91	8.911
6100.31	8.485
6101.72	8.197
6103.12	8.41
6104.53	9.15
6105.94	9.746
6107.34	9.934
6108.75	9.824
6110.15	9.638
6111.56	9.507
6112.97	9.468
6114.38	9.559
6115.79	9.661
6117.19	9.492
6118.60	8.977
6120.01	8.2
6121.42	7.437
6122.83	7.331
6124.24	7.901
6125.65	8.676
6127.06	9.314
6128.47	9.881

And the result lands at 0.04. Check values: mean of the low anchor 9.19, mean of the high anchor 9.69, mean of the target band 9.12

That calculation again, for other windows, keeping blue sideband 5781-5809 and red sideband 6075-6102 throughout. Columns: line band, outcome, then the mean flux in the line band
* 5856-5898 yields 0.37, 7.17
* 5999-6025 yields 0.07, 9.15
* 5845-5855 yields 0.10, 9.27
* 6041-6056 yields -0.02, 9.85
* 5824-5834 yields 0.15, 8.85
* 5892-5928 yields 0.37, 7.1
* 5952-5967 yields 0.10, 9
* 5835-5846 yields 0.13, 9.01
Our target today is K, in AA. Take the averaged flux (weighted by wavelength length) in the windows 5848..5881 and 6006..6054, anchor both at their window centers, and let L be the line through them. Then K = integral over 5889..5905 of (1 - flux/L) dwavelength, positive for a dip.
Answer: 6.4 AA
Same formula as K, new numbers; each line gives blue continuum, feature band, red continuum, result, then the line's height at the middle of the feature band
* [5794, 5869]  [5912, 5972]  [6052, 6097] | 4.12 AA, 9.58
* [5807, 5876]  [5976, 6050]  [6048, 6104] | 1.29 AA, 9.52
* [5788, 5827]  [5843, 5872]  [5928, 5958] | 2.58 AA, 9.73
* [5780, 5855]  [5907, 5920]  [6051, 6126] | 2.55 AA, 9.6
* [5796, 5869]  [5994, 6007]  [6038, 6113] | 1.02 AA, 9.58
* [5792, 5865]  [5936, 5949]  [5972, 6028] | 0.82 AA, 9.32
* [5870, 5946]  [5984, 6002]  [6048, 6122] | -1.00 AA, 8.56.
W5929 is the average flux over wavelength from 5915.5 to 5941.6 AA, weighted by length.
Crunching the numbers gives 9.09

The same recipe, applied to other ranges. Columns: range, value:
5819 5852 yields 9.14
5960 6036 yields 9.31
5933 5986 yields 9.17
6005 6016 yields 9.45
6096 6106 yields 8.9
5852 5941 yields 7.76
